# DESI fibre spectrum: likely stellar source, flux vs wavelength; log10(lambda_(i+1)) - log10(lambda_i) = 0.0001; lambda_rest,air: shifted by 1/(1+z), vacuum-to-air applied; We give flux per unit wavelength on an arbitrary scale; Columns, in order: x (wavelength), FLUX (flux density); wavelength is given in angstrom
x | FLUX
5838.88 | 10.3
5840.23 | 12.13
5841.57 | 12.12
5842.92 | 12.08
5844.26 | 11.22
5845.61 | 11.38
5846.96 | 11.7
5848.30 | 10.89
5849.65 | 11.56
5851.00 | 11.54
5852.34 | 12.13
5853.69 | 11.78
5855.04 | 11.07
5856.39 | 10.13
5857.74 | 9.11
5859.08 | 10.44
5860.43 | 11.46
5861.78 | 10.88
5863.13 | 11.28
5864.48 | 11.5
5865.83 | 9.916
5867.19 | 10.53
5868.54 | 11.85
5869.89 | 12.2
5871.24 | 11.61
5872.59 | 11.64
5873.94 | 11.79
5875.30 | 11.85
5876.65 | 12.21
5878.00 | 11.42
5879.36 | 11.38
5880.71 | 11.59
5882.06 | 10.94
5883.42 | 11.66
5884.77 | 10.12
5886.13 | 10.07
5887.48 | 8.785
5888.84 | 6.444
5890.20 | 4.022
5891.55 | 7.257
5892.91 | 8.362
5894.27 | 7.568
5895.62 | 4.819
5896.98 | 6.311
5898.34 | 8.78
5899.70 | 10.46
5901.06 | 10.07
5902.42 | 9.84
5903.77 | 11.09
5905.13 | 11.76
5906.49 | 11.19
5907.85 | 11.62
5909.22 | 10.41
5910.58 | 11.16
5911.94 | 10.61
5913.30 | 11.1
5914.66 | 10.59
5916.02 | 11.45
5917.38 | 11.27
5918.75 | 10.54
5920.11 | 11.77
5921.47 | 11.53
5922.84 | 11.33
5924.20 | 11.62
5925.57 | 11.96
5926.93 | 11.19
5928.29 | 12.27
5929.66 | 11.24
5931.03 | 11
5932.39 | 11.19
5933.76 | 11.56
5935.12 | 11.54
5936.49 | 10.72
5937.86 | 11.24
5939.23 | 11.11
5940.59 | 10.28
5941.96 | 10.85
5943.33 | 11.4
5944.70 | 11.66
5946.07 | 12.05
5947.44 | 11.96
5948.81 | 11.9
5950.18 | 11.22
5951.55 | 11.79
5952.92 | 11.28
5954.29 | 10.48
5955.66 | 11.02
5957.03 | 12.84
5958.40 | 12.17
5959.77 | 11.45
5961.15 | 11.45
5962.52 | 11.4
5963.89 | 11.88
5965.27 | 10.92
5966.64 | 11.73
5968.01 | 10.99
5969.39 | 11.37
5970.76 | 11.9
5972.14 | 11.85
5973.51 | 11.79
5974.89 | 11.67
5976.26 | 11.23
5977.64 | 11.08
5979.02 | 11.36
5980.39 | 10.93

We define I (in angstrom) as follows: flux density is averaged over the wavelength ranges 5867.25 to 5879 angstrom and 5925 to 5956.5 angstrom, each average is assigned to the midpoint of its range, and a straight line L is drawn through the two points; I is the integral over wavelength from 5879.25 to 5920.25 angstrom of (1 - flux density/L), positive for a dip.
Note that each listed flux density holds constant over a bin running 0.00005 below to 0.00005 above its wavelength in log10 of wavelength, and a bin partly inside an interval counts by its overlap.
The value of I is 6.6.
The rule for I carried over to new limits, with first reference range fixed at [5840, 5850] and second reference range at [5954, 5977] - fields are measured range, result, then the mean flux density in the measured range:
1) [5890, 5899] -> 3.7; 6.87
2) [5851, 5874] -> 0.9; 11.1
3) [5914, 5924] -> 0.3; 11.2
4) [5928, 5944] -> 0.5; 11.2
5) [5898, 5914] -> 1.2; 10.7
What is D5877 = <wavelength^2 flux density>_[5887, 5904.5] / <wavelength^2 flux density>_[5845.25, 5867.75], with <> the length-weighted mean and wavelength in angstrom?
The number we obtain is 0.74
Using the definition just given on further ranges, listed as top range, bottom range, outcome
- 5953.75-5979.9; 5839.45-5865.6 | 1.06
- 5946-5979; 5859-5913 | 1.16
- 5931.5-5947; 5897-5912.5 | 1.09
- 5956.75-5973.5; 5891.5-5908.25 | 1.29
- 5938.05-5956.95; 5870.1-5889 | 1.06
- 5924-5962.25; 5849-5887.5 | 1.05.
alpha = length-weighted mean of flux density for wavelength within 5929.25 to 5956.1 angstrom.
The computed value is 11.3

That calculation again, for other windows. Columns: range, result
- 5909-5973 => 11.4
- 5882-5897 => 7.98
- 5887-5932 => 10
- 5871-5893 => 10.1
